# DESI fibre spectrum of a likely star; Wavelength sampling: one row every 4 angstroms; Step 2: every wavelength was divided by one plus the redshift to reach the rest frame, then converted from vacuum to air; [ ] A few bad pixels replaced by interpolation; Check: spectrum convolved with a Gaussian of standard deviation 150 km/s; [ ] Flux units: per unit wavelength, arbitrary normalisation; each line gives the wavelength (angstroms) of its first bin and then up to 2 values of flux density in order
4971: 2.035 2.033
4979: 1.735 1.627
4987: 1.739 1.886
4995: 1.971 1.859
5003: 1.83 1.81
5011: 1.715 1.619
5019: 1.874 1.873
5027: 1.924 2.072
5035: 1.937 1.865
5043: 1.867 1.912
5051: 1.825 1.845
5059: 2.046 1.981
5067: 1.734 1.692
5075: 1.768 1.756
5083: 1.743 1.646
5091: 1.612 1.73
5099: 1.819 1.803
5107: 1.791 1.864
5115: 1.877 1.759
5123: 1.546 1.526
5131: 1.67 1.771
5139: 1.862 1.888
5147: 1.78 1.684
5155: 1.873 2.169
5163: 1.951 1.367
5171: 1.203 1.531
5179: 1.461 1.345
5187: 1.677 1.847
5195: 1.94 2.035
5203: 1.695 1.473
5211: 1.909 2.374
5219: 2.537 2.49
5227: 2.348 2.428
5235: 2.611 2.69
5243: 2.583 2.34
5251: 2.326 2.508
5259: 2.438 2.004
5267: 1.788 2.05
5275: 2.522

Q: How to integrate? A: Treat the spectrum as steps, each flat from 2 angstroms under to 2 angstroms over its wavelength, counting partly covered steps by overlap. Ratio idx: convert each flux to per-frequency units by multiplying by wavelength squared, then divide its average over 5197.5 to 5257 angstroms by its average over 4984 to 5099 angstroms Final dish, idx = 1.4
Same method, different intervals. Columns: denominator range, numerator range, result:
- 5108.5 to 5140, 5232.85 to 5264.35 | 1.48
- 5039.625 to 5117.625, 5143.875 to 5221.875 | 1.03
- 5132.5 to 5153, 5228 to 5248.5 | 1.46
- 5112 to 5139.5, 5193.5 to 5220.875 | 1.20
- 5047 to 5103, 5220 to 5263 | 1.46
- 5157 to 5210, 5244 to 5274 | 1.37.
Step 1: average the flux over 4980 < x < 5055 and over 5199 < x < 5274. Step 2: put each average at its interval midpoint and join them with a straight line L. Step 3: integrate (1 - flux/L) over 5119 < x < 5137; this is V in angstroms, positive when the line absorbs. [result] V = 3.6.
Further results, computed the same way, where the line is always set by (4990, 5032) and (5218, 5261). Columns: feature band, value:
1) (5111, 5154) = 8.66 angstroms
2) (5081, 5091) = 1.85 angstroms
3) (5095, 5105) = 1.44 angstroms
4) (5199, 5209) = 2.97 angstroms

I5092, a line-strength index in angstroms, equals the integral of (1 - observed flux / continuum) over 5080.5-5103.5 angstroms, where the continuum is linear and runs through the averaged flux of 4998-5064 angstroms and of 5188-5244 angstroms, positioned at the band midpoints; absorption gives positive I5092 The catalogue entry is 3.0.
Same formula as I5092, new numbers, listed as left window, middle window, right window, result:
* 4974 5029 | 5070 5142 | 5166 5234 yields 4.4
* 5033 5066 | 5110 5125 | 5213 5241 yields 2.6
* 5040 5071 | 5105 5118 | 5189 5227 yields 0.7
